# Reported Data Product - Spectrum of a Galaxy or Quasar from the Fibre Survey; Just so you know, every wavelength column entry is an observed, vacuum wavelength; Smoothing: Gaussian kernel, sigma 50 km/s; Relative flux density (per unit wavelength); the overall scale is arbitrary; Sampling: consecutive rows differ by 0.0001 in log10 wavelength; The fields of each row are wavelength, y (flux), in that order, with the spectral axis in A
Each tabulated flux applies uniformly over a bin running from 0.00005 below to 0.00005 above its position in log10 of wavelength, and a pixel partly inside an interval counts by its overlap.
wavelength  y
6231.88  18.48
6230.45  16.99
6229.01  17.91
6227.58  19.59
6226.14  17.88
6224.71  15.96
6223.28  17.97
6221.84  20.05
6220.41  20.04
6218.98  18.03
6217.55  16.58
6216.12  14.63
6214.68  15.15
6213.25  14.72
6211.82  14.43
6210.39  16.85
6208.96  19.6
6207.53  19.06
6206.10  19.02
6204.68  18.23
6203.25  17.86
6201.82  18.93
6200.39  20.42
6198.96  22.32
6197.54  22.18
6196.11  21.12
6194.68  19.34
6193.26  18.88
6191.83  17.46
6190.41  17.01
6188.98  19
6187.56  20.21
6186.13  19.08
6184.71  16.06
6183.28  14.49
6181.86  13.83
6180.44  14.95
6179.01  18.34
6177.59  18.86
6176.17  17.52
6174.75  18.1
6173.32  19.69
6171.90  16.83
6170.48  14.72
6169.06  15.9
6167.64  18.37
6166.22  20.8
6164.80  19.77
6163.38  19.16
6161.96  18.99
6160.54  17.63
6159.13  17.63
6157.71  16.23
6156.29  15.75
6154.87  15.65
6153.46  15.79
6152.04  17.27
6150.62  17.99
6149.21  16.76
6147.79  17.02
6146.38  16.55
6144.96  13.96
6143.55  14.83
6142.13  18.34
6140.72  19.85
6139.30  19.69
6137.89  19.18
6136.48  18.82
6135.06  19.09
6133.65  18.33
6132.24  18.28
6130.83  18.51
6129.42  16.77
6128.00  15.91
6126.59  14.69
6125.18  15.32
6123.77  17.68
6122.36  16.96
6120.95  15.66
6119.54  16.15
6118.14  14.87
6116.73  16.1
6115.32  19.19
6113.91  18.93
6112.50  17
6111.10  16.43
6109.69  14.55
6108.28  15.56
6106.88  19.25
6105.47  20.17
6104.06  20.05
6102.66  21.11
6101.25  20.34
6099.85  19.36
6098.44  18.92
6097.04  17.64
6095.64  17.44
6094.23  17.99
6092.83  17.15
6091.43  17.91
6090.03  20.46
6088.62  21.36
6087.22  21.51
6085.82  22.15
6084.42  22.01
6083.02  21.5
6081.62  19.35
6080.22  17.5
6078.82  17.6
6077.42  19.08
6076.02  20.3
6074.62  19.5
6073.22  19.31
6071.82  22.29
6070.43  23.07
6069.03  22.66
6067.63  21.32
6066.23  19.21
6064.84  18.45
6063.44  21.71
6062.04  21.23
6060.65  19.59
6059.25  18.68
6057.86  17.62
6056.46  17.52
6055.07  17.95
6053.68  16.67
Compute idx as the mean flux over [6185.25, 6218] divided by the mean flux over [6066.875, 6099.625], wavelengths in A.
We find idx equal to 0.9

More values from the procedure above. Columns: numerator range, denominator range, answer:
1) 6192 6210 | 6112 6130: 1.19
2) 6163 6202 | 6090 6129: 1.04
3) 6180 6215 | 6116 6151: 1.06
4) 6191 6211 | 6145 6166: 1.12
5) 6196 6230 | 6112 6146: 1.06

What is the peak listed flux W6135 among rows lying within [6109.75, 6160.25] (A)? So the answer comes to 19.85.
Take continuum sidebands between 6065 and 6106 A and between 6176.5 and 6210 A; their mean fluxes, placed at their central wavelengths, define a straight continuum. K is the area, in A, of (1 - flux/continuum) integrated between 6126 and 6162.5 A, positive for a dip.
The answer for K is 3.55 A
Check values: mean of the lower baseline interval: 19.9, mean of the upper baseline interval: 18.5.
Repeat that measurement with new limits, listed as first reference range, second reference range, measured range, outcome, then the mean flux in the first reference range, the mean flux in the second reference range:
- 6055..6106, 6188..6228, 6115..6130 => 2.4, 19.8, 18.3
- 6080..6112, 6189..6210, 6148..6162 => 1.7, 19.1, 19.3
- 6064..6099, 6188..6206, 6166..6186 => 2.6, 19.8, 19.4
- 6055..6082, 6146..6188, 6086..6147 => 2.2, 19.7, 17.3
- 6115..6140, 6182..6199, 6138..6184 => 1.9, 17.3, 18.6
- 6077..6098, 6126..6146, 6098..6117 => 0.3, 19.4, 17.6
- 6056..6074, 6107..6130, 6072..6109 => -2.1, 20.2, 16.4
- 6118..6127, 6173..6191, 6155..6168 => -0.9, 16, 17.4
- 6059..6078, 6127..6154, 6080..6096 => -0.1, 20.5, 17.5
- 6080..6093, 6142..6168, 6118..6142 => 1.1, 20.3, 17.3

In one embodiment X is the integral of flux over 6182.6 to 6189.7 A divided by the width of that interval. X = 17.8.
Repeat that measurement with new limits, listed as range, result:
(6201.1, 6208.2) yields 18.6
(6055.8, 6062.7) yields 18.9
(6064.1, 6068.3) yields 19.7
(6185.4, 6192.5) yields 18.6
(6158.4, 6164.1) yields 18.4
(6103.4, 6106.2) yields 20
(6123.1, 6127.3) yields 15.9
